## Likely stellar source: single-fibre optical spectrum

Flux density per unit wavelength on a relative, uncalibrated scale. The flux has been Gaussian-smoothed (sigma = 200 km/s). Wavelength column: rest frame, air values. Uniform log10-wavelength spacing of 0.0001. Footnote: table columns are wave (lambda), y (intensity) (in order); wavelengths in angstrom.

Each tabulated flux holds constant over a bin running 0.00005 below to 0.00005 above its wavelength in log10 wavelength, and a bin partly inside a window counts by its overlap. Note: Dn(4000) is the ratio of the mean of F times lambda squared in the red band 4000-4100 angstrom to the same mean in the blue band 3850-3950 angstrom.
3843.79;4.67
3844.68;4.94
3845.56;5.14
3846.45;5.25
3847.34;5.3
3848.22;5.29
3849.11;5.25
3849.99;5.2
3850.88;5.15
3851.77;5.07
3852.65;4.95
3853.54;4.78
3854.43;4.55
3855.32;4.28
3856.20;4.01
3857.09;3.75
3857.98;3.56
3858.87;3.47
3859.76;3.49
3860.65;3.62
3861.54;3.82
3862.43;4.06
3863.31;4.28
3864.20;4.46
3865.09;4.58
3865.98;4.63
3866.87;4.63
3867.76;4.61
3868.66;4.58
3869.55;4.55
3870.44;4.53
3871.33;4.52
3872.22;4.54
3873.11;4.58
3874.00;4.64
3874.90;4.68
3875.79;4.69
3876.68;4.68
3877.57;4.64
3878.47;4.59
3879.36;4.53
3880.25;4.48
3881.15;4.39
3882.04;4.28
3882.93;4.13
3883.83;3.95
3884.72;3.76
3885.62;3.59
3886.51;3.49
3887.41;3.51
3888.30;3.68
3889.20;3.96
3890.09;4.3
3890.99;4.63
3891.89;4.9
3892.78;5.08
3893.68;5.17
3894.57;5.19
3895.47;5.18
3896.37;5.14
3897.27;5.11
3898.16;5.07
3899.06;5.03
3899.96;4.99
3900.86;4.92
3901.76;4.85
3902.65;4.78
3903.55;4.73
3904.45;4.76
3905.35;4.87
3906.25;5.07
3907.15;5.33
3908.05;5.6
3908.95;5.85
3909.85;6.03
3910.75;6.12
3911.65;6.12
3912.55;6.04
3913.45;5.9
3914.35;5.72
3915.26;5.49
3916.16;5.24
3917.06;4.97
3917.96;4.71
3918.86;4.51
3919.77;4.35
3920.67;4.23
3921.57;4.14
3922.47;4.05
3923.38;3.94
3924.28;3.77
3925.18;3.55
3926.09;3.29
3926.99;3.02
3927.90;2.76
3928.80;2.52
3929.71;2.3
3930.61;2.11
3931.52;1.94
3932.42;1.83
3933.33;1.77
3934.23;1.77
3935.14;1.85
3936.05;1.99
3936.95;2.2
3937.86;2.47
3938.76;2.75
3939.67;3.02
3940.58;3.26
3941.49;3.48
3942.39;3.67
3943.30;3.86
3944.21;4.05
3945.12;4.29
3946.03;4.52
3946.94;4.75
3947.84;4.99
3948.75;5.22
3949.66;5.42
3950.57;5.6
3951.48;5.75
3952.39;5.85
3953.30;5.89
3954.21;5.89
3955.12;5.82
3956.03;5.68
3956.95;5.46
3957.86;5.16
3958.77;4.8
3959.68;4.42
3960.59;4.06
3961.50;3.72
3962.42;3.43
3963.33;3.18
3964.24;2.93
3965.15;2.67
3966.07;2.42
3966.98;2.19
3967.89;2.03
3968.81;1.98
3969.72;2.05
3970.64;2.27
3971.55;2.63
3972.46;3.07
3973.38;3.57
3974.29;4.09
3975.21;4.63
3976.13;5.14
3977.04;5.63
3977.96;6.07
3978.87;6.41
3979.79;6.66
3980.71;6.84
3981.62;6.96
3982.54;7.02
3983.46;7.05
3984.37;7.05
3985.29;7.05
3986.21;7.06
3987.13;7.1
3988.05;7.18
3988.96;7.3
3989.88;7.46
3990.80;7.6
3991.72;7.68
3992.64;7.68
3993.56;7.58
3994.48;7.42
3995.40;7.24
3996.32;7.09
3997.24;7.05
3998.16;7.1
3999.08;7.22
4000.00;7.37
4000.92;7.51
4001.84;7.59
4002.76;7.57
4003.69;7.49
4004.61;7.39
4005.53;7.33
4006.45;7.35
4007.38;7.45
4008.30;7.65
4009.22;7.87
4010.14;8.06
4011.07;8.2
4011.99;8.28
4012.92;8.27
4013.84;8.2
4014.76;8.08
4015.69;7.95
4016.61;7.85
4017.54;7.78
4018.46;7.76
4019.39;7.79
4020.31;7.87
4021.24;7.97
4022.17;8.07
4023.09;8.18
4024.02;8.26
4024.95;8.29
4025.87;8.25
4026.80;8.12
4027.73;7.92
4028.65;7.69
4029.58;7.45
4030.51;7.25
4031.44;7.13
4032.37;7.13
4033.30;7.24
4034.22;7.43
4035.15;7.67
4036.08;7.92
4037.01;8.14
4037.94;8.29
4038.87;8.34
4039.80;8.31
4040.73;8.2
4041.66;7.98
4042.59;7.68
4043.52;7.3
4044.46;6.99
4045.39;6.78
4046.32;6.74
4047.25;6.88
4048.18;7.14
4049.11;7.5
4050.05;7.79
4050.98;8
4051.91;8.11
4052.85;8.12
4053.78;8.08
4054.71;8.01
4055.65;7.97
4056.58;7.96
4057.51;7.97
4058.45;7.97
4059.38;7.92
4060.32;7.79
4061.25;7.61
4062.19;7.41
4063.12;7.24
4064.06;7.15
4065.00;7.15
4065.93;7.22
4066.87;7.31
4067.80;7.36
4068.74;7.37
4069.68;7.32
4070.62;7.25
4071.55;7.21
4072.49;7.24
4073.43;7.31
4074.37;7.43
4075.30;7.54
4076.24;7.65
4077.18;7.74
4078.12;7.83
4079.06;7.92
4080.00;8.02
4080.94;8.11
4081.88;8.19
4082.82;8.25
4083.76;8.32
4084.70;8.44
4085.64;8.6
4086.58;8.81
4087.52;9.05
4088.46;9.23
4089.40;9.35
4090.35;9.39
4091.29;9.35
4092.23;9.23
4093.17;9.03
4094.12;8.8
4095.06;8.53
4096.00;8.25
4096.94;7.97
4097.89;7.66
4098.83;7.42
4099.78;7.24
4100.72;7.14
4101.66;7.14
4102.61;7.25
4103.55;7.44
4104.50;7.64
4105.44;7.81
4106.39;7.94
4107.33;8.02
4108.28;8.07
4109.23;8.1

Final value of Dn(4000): 1.99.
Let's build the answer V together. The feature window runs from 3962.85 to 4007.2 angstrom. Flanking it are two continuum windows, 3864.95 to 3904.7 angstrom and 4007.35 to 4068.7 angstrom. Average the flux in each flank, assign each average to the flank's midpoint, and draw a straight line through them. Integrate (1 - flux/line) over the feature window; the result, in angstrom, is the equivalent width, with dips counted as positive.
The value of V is 5.6 angstrom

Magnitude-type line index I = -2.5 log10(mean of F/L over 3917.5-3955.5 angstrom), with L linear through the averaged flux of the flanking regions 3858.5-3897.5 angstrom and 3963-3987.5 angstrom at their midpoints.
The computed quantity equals 0.21 mag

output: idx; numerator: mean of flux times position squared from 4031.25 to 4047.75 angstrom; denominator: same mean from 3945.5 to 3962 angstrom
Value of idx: 1.53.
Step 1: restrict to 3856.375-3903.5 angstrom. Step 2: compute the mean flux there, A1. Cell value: 4.43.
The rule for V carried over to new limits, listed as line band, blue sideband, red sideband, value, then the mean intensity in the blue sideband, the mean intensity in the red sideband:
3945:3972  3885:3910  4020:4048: 8.40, 4.79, 7.71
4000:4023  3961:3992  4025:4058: -4.83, 4.99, 7.71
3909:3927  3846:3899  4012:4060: 1.89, 4.49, 7.8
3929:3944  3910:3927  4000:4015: 7.93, 4.76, 7.75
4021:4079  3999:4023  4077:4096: 3.92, 7.78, 8.61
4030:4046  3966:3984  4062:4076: -3.13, 4.5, 7.31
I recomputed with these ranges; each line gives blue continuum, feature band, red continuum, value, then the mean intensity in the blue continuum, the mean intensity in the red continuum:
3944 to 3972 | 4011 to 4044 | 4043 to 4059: -0.18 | 4.16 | 7.61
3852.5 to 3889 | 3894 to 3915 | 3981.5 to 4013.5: -0.05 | 4.25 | 7.44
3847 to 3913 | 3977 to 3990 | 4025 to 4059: -0.04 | 4.66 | 7.72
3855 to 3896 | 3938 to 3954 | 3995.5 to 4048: 0.31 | 4.32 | 7.69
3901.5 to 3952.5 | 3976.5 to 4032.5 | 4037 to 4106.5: -0.22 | 4.14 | 7.86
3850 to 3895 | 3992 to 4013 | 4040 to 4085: -0.14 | 4.37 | 7.64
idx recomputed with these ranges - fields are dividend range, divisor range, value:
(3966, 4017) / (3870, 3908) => 1.48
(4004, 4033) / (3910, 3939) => 2.22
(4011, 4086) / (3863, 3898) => 1.88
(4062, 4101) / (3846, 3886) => 2.00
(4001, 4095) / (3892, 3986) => 1.88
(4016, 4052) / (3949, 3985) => 1.71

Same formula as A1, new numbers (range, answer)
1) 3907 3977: 3.99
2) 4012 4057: 7.79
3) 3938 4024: 5.91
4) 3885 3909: 4.74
